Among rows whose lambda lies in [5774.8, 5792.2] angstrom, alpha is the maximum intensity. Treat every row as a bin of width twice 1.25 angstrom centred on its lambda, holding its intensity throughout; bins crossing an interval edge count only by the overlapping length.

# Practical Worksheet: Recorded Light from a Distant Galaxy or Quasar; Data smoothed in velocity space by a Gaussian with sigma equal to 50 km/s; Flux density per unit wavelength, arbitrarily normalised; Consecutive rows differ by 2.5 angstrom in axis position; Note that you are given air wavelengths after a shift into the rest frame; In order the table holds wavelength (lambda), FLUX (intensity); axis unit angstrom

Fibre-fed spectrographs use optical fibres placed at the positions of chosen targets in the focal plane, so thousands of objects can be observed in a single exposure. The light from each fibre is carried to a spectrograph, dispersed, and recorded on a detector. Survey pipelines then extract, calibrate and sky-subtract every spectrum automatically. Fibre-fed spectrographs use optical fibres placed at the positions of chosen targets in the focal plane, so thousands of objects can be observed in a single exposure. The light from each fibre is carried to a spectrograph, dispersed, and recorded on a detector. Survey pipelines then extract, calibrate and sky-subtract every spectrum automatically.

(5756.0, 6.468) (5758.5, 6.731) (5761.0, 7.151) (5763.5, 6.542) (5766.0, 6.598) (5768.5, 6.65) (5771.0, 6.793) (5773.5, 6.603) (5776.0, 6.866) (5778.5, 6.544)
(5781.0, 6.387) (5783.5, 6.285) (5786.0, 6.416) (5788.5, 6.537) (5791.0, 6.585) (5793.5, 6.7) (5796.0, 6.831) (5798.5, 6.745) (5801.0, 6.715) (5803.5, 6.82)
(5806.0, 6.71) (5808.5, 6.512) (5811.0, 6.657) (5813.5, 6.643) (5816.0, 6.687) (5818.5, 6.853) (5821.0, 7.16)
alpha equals 6.866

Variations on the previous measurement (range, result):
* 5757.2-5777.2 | 7.151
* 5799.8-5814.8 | 6.82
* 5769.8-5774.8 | 6.793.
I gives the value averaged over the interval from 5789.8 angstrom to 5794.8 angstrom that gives 6.64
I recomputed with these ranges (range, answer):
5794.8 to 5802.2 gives 6.76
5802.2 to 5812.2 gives 6.68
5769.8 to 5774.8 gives 6.7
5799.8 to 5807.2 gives 6.75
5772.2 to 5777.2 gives 6.73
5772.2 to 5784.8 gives 6.54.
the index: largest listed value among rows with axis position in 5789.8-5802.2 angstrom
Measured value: 6.831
